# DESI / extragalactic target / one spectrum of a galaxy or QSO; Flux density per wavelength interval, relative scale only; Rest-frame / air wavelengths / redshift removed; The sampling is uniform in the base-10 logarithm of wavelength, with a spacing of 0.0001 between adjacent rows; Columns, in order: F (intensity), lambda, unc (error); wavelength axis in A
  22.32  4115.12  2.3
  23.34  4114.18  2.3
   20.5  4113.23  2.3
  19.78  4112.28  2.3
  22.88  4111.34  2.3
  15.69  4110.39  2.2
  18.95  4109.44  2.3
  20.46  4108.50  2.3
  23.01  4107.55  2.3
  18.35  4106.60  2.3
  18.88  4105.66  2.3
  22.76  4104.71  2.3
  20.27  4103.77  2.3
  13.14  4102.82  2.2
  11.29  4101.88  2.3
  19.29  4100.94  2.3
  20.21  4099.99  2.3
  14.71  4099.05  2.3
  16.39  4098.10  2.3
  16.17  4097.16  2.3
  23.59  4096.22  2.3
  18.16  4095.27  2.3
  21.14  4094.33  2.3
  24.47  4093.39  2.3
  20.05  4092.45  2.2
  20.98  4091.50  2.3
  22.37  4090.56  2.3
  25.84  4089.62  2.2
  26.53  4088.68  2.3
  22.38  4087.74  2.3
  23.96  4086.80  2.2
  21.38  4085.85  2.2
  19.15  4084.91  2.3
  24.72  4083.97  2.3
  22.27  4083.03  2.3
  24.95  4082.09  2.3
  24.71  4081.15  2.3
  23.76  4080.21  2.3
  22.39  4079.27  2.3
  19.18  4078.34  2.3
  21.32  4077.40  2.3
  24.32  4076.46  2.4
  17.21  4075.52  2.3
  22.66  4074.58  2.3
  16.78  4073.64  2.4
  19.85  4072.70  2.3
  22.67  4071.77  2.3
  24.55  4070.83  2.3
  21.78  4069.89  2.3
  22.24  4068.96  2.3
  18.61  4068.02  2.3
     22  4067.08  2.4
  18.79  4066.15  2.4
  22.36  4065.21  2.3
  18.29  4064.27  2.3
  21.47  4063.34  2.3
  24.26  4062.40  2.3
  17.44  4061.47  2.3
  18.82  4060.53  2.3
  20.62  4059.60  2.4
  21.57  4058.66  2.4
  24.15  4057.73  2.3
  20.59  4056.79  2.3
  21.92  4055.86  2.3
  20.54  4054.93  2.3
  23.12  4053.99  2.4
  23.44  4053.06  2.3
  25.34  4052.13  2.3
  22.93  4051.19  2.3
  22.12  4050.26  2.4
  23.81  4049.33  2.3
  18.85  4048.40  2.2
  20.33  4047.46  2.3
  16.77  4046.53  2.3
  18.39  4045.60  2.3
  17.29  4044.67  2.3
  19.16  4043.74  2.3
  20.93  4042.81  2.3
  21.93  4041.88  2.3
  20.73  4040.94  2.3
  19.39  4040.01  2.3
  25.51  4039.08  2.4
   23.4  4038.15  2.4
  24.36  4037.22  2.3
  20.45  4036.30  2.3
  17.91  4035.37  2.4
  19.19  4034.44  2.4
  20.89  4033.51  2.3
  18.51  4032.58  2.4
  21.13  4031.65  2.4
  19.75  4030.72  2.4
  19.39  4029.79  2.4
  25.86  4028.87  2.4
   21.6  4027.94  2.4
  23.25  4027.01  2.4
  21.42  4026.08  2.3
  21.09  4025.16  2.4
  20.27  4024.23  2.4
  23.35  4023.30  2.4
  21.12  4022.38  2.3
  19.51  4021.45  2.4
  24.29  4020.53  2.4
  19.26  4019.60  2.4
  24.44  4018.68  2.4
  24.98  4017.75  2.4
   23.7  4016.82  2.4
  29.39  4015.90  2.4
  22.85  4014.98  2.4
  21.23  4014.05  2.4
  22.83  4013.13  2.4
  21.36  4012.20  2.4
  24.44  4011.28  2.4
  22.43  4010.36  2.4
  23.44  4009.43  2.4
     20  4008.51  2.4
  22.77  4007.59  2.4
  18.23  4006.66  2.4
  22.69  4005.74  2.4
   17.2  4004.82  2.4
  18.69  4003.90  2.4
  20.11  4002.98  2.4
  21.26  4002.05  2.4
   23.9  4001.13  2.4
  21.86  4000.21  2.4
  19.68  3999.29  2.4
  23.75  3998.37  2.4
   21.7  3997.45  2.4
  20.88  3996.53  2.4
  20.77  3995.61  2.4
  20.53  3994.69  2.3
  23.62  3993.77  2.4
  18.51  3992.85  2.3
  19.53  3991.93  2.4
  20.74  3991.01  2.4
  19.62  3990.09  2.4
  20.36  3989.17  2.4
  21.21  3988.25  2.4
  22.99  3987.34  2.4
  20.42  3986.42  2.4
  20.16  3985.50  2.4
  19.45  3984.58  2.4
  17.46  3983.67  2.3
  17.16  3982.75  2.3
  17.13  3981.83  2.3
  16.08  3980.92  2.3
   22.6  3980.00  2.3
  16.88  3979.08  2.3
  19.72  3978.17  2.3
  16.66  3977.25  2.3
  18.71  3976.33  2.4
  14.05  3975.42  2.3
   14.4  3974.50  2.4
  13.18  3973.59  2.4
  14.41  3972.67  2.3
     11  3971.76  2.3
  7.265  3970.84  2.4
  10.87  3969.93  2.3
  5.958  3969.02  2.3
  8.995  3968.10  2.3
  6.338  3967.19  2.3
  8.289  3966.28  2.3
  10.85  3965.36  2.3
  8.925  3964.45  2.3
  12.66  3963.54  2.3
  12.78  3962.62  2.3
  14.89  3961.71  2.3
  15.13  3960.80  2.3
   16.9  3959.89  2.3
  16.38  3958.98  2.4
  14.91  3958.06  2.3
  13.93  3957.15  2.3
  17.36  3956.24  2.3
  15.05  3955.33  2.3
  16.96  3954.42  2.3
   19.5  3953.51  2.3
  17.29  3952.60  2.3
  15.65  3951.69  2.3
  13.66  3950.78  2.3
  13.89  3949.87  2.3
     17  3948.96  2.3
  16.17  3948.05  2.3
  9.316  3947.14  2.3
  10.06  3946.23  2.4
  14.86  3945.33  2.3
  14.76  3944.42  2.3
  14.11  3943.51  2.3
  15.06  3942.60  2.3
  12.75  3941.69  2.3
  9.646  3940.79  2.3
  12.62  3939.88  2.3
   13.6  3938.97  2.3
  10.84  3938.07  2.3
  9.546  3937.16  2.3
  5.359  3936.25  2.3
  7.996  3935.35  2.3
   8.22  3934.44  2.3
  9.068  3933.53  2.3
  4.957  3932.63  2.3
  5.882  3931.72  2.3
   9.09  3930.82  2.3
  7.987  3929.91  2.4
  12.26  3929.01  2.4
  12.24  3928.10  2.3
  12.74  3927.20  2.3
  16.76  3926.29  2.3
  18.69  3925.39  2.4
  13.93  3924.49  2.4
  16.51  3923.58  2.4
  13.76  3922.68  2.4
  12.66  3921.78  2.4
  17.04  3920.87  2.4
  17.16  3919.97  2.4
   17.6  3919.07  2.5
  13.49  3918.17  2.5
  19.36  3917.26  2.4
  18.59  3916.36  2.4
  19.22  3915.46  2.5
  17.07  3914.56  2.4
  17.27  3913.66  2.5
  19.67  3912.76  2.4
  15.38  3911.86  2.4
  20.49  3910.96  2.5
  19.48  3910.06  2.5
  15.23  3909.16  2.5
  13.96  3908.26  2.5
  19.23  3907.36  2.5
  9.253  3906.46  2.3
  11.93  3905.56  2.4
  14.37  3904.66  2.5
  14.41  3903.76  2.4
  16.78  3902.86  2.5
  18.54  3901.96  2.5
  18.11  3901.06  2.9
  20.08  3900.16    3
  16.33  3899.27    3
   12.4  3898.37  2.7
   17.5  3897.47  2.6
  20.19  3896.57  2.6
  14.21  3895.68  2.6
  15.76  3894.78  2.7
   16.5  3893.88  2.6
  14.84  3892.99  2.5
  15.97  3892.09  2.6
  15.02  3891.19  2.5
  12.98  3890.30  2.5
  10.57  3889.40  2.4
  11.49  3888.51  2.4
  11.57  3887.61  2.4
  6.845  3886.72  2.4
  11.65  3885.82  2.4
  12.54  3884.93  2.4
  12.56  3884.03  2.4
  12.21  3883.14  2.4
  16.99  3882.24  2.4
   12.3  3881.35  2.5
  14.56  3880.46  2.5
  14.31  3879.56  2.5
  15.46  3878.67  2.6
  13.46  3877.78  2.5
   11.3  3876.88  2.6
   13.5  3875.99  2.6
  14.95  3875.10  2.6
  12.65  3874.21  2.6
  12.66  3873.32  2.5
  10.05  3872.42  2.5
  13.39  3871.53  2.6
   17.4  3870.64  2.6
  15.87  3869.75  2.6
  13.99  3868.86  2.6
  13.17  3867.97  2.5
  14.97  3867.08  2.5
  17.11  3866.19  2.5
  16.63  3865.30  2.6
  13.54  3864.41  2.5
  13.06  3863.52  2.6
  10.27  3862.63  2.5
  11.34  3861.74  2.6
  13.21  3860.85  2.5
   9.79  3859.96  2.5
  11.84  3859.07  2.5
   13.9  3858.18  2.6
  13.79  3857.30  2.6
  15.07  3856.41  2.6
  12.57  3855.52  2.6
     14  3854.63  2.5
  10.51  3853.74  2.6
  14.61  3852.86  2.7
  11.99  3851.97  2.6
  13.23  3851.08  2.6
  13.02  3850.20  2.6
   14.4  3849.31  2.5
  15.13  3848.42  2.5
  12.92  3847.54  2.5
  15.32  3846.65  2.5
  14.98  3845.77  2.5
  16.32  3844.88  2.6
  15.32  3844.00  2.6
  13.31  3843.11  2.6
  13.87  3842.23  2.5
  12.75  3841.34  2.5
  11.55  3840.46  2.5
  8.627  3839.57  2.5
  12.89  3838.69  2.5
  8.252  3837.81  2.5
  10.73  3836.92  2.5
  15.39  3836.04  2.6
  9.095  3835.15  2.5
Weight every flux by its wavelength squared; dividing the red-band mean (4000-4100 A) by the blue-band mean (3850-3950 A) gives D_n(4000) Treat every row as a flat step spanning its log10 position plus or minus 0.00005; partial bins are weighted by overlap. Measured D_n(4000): 1.7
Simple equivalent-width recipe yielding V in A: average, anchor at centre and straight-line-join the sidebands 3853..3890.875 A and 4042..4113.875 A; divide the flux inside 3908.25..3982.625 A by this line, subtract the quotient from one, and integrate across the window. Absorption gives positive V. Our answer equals 8.9 A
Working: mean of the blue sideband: 13.1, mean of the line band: 13.9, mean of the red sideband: 20.8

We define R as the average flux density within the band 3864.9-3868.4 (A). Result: 15.5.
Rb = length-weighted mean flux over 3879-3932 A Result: 14.9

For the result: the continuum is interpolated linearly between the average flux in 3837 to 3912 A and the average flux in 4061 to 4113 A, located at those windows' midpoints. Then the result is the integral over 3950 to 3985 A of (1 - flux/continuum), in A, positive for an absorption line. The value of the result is 5.1 A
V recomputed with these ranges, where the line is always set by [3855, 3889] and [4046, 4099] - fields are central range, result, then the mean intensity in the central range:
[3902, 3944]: 3.9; 13.8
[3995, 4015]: -2.9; 21.4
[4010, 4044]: -4.1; 21.9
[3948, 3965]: 1.5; 15.2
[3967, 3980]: 3.1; 13.2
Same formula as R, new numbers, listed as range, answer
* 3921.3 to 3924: 14.3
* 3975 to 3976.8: 16.4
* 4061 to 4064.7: 20.4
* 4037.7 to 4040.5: 22.7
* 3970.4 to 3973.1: 10.9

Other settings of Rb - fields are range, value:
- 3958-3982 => 13.5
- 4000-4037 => 21.7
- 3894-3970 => 14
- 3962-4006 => 17.1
